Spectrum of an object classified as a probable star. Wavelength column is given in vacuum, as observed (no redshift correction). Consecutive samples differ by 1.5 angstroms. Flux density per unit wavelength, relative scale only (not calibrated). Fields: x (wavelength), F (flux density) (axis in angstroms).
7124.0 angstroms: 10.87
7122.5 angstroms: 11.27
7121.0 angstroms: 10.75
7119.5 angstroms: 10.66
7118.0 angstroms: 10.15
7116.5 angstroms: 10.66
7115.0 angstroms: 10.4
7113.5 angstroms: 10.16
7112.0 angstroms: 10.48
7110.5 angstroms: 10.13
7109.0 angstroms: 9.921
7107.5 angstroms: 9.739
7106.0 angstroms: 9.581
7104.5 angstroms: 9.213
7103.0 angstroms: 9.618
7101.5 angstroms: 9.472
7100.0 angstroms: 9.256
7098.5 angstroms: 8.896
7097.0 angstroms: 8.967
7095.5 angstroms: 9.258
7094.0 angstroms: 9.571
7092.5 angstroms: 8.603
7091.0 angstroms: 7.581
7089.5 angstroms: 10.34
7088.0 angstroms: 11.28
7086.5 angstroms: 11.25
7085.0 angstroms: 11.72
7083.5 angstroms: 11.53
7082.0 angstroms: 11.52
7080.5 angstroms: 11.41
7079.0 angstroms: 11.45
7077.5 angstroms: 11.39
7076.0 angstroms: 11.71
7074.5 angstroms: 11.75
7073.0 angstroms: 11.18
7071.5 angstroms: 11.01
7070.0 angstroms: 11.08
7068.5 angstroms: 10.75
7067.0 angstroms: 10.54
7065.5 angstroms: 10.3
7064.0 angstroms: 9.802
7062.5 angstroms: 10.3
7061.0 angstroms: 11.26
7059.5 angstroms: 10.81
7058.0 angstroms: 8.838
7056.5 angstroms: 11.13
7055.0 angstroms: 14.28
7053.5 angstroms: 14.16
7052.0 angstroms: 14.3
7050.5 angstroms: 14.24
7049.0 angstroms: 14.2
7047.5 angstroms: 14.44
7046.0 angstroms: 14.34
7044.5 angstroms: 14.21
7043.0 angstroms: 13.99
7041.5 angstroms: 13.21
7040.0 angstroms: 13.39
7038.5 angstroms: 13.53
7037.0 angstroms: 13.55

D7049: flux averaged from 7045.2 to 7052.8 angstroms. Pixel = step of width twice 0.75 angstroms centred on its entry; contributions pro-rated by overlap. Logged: 14.3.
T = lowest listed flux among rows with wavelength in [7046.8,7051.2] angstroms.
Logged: 14.2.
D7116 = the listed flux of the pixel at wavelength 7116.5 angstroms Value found 10.66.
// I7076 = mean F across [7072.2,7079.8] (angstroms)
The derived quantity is 11.5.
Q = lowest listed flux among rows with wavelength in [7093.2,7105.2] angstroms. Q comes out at 8.896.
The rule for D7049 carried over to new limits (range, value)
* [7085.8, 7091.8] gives 10.1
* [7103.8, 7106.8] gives 9.41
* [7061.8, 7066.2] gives 10.1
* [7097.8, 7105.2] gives 9.29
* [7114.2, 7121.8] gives 10.5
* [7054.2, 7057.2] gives 12.8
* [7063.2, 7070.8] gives 10.5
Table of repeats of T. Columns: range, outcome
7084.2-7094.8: 7.581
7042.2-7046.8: 13.99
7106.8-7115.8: 9.739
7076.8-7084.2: 11.39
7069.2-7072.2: 11.01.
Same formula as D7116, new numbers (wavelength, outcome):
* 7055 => 14.28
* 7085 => 11.72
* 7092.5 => 8.603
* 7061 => 11.26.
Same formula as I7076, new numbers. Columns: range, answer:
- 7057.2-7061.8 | 10.3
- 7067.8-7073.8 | 11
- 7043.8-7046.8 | 14.3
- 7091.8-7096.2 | 9.15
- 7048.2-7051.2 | 14.2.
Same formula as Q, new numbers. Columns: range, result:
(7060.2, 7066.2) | 9.802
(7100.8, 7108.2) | 9.213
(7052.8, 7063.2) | 8.838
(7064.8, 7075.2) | 10.3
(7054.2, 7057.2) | 11.13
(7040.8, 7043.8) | 13.21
